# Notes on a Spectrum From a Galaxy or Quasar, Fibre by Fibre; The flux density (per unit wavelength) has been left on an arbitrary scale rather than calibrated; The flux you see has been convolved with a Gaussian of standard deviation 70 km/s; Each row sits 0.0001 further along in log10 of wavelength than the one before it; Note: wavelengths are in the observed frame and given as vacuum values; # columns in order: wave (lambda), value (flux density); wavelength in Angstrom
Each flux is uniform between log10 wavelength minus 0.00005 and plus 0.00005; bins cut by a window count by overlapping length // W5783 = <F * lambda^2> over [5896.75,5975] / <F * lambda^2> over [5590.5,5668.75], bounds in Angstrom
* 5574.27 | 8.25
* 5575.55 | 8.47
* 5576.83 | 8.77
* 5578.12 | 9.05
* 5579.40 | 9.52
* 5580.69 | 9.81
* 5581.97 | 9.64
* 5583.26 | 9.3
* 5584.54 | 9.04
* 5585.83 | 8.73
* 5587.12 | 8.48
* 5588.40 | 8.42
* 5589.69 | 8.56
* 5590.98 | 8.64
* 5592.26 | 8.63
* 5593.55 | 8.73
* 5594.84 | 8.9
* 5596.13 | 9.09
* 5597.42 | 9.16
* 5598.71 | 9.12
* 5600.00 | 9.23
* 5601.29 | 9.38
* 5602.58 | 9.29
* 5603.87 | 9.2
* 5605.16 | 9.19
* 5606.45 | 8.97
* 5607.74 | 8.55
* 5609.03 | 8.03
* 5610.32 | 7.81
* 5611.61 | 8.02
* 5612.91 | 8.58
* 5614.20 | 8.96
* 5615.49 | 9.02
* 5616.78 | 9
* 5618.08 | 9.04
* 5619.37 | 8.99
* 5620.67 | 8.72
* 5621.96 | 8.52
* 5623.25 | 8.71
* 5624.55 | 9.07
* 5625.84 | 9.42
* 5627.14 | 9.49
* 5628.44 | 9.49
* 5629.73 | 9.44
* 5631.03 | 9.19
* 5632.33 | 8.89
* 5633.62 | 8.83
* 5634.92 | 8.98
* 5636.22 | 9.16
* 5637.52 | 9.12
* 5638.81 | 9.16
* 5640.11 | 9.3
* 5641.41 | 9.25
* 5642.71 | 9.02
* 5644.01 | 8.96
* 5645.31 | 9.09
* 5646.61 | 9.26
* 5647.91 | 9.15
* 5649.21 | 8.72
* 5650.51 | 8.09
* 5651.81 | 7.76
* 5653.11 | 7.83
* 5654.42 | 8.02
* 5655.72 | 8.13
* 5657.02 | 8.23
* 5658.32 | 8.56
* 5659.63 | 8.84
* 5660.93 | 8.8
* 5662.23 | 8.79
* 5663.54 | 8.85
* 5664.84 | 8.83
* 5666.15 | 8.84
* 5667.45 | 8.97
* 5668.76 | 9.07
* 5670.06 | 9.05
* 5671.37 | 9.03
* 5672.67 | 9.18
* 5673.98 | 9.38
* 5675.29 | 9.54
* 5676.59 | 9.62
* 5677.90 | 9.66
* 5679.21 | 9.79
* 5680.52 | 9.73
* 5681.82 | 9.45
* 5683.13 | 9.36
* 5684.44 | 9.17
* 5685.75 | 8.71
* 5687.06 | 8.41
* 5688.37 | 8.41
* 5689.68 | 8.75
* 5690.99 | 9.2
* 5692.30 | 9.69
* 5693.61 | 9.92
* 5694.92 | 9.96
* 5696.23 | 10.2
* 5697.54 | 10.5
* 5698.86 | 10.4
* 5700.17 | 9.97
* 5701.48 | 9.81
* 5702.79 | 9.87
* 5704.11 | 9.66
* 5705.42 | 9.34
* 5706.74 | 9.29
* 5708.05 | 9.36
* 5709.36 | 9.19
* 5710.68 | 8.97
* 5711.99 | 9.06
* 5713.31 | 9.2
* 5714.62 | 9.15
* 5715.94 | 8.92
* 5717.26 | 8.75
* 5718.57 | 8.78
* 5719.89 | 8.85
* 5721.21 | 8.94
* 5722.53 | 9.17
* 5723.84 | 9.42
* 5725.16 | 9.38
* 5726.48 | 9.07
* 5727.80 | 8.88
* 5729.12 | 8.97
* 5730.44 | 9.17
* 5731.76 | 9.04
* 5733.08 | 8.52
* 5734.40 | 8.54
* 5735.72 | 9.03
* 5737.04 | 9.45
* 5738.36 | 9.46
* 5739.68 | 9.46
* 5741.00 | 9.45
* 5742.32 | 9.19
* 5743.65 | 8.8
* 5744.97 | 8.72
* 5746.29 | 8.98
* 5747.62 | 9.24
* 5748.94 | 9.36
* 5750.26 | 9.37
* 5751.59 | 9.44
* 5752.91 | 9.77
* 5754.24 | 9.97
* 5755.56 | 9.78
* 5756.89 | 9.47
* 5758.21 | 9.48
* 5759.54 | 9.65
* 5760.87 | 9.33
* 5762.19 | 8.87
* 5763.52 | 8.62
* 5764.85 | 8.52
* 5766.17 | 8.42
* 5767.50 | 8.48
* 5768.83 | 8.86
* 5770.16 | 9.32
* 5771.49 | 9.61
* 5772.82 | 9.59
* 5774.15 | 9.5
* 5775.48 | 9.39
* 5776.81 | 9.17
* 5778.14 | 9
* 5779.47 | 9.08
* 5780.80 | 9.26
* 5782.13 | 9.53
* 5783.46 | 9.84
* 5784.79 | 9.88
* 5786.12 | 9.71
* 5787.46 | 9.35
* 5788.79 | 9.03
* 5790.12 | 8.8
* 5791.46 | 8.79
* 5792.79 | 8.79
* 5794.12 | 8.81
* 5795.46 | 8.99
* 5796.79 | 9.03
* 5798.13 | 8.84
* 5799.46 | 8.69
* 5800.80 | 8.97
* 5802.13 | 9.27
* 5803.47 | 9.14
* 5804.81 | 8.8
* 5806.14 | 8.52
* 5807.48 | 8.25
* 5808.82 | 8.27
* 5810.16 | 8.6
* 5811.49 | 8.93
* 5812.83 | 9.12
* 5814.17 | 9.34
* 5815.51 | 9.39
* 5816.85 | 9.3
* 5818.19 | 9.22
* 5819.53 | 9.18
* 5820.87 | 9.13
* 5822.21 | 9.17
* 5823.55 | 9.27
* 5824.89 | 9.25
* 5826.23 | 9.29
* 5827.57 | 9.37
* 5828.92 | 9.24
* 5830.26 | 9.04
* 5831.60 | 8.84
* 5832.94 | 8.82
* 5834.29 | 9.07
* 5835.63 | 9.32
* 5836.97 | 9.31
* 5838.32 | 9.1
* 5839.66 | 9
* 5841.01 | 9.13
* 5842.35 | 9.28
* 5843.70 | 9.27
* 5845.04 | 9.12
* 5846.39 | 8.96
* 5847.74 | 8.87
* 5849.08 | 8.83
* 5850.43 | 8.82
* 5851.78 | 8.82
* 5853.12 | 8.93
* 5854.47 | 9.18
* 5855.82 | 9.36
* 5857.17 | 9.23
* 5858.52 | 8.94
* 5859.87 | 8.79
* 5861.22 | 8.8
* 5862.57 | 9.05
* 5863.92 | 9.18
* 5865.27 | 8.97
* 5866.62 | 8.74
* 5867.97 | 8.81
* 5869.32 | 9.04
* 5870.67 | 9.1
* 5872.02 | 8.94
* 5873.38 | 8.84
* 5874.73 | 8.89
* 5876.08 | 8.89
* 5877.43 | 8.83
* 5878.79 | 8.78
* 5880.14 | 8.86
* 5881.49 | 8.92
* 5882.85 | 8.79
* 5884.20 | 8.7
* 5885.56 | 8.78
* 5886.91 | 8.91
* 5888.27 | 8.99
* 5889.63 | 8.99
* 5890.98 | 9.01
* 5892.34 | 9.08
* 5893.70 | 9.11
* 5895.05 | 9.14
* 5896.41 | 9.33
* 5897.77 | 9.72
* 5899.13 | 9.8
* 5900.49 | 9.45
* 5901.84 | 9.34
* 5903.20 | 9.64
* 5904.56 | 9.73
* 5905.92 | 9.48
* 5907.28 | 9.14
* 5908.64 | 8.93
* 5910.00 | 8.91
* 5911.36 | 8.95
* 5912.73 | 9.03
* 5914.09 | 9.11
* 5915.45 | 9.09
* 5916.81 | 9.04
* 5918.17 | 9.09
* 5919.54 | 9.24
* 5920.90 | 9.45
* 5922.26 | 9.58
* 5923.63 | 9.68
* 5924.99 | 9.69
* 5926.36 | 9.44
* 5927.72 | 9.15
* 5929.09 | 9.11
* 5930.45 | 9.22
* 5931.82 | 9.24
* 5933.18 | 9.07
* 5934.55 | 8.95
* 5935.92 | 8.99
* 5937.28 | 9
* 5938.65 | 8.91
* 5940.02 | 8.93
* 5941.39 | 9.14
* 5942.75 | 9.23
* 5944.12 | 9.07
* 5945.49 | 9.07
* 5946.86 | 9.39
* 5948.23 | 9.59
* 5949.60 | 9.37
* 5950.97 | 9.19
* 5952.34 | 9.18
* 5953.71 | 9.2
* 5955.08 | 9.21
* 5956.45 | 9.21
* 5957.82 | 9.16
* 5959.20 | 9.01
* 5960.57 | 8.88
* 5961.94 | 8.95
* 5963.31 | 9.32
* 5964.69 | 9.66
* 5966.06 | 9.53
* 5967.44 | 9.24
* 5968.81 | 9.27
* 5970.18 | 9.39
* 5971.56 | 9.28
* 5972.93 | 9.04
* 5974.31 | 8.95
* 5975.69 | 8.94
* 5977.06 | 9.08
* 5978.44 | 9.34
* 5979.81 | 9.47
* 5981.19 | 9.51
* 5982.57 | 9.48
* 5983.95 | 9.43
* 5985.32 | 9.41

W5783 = 1.2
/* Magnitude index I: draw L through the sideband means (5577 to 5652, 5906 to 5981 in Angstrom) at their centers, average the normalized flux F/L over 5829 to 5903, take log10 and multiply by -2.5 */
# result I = 0.01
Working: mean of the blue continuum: 8.95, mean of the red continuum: 9.2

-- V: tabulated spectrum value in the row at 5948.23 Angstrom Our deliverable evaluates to 9.59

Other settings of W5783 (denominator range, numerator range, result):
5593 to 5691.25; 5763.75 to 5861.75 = 1.08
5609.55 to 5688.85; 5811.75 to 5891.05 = 1.09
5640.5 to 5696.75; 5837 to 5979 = 1.10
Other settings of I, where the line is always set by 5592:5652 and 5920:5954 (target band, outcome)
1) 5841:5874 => 0.02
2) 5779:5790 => -0.04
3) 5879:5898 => 0.02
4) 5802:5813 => 0.05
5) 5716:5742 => 0.00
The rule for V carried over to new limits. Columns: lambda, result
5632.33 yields 8.89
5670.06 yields 9.05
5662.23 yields 8.79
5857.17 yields 9.23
